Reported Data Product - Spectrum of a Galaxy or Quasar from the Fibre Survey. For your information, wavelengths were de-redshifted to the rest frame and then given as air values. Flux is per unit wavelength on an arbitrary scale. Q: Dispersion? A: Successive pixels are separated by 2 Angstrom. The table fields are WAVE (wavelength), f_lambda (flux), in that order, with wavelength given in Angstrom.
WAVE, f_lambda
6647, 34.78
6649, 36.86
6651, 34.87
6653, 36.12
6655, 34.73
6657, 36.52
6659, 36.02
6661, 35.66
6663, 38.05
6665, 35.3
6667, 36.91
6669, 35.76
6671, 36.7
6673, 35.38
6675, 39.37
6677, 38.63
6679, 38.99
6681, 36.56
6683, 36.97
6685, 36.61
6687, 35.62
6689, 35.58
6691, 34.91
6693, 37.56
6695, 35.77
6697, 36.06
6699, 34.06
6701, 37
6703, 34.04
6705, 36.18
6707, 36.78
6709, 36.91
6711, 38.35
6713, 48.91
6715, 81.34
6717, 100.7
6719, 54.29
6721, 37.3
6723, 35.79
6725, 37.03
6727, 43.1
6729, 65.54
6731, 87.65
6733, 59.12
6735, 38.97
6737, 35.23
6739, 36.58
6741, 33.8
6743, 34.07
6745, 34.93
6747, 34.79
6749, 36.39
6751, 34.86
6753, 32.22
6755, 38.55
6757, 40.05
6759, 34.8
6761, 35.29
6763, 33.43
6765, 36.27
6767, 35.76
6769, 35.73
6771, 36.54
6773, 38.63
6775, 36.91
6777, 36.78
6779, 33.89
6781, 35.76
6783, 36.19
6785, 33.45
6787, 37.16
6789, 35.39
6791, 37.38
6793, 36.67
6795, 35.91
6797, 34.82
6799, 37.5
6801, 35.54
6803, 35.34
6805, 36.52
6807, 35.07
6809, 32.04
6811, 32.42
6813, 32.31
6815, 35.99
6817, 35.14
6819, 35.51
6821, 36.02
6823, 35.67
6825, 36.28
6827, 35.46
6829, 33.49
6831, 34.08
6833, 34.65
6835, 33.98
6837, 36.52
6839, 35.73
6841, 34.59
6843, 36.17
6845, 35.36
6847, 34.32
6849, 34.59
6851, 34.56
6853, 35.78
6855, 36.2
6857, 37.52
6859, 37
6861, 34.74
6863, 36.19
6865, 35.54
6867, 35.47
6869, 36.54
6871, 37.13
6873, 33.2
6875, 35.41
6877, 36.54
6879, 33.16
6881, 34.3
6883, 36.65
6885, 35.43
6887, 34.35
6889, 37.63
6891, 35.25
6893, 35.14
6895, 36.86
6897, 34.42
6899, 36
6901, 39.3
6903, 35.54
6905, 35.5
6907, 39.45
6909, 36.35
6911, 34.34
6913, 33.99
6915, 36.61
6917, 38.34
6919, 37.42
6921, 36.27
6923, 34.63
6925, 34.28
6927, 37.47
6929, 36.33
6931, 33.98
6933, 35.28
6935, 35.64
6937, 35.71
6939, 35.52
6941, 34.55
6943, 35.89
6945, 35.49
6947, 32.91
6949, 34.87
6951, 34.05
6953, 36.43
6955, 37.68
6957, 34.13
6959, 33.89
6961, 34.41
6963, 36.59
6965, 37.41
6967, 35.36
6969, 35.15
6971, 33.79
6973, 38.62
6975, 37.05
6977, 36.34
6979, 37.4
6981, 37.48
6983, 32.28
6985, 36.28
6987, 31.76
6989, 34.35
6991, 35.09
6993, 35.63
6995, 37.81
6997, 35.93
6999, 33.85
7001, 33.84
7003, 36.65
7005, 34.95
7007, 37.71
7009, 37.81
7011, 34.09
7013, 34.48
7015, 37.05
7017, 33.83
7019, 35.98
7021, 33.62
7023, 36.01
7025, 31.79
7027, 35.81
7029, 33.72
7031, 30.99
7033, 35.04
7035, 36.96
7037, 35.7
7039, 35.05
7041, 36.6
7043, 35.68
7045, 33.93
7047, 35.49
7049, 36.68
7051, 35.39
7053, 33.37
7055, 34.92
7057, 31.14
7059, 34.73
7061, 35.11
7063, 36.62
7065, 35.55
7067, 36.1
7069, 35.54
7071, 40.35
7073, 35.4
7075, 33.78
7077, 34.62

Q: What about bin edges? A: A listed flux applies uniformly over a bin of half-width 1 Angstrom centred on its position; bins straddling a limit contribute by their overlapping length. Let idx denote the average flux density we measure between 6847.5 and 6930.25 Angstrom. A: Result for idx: 35.9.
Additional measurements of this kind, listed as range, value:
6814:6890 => 35.4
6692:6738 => 47.3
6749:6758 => 36.4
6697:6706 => 35.4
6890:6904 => 36.1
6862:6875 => 35.7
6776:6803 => 35.9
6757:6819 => 35.6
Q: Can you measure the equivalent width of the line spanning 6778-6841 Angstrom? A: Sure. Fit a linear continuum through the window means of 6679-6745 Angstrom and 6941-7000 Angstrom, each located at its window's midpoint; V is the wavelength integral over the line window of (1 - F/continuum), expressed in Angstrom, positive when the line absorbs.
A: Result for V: 8.4 Angstrom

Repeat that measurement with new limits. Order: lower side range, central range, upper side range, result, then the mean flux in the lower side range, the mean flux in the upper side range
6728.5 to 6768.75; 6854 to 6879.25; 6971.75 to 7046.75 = 1.6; 40.5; 35.3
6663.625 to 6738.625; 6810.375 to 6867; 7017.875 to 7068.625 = 6.6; 43.2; 34.9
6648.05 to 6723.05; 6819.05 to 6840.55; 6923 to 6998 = 1.4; 40.1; 35.5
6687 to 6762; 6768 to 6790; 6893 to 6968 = 2.6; 42.7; 35.7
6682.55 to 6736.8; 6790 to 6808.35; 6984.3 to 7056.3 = 2.8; 45.6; 35.1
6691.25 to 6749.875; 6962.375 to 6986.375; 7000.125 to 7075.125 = 0.7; 44.7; 35.2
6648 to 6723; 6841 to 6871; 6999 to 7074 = 1.6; 40.1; 35.2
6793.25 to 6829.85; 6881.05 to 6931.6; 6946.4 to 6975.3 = -1.0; 35.1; 35.5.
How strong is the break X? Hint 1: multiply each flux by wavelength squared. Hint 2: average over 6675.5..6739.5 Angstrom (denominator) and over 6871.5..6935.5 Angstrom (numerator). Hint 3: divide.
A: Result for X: 0.9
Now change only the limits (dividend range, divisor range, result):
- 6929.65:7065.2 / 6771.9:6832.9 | 1.05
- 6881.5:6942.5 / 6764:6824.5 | 1.04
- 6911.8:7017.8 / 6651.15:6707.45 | 1.06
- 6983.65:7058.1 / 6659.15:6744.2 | 0.91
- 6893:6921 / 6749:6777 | 1.05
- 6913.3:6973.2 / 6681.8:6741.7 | 0.85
